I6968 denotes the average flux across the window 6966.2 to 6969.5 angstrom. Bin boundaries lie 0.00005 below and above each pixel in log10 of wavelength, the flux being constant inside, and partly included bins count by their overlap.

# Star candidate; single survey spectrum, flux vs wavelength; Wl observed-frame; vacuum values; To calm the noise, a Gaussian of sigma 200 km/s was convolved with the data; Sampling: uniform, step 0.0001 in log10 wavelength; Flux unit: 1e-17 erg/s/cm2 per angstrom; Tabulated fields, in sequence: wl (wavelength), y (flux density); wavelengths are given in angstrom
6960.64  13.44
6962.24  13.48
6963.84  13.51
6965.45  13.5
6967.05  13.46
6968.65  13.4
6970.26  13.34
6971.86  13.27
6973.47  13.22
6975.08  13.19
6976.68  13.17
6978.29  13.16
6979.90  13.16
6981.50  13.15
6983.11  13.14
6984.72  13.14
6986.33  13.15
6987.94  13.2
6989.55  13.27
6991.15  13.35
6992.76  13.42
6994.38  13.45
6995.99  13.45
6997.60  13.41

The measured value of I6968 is 13.4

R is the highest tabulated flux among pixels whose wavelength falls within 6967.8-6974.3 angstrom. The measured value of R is 13.4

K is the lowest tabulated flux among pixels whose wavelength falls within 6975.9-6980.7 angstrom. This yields 13.16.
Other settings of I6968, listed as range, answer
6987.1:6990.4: 13.3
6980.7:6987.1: 13.1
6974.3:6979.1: 13.2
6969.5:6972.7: 13.3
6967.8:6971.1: 13.4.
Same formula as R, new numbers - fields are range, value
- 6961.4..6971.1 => 13.51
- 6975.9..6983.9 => 13.17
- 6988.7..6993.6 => 13.42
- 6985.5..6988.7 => 13.2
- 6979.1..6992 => 13.35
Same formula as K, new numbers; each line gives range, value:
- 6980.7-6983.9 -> 13.14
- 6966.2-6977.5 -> 13.17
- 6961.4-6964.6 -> 13.48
